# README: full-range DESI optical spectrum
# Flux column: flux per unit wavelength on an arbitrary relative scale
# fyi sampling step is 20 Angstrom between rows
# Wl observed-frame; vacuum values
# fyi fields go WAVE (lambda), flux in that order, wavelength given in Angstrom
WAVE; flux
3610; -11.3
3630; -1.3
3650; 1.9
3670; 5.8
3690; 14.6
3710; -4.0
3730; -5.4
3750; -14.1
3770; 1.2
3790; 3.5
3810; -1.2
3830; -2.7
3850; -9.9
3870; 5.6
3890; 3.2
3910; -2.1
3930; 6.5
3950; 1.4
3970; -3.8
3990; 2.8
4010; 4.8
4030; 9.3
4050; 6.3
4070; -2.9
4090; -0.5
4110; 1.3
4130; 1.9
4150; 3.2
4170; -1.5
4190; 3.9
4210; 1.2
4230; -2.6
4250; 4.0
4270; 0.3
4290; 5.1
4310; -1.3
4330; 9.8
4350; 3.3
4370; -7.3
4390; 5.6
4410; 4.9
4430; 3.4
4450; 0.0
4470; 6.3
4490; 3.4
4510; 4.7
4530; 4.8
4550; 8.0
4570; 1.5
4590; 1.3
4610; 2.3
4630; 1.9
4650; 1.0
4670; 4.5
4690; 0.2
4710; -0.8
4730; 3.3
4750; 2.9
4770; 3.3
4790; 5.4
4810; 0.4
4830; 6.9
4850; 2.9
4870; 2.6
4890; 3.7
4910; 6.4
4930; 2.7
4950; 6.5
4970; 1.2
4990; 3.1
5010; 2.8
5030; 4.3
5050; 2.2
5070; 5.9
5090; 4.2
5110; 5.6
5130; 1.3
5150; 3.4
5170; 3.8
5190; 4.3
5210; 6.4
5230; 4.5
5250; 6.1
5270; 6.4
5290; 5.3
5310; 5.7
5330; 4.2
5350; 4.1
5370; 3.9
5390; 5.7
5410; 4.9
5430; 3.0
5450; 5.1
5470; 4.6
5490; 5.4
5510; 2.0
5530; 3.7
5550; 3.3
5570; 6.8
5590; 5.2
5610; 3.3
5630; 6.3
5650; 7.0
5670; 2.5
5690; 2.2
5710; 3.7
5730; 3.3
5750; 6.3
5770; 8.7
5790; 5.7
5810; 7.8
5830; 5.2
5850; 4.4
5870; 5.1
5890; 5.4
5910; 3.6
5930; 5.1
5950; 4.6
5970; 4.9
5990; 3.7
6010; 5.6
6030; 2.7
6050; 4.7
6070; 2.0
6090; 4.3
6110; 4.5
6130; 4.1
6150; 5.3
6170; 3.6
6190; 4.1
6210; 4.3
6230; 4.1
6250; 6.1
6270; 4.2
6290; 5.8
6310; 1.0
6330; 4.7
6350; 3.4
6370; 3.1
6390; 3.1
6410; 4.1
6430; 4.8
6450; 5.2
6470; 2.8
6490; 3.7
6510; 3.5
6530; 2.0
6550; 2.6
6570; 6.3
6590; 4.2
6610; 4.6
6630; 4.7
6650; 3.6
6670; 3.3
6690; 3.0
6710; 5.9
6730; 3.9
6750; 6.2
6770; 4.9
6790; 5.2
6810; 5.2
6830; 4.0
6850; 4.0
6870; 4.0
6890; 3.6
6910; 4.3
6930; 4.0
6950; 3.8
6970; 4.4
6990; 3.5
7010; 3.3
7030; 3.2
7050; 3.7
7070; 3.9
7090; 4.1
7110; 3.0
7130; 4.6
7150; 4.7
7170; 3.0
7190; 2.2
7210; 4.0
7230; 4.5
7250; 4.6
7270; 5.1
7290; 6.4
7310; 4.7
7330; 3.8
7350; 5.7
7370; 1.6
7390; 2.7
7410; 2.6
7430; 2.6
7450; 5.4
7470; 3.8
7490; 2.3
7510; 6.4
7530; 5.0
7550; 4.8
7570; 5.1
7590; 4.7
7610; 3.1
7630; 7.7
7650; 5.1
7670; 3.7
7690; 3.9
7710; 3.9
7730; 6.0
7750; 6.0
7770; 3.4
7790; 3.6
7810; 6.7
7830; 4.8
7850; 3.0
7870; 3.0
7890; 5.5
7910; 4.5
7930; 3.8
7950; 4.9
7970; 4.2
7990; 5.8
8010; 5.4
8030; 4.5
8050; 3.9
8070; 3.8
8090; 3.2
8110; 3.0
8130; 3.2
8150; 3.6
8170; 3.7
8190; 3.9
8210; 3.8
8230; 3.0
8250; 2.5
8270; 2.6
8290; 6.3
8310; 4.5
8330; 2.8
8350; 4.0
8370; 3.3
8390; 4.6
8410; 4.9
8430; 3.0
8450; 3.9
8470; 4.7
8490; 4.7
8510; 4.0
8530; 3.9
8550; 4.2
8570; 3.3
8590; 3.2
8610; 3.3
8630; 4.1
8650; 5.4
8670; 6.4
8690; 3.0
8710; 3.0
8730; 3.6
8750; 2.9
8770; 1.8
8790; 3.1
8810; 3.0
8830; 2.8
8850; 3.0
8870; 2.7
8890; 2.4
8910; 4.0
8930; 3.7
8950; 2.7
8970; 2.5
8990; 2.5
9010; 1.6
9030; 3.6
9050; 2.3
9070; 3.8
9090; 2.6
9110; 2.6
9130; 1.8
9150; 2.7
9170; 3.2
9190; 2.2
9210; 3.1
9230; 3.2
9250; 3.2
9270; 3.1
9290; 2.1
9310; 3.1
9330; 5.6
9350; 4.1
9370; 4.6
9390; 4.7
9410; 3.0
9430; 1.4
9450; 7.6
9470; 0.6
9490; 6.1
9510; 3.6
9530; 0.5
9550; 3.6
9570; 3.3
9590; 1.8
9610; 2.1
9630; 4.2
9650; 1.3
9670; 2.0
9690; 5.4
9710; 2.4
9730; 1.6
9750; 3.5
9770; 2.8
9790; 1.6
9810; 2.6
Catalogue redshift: 0.16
